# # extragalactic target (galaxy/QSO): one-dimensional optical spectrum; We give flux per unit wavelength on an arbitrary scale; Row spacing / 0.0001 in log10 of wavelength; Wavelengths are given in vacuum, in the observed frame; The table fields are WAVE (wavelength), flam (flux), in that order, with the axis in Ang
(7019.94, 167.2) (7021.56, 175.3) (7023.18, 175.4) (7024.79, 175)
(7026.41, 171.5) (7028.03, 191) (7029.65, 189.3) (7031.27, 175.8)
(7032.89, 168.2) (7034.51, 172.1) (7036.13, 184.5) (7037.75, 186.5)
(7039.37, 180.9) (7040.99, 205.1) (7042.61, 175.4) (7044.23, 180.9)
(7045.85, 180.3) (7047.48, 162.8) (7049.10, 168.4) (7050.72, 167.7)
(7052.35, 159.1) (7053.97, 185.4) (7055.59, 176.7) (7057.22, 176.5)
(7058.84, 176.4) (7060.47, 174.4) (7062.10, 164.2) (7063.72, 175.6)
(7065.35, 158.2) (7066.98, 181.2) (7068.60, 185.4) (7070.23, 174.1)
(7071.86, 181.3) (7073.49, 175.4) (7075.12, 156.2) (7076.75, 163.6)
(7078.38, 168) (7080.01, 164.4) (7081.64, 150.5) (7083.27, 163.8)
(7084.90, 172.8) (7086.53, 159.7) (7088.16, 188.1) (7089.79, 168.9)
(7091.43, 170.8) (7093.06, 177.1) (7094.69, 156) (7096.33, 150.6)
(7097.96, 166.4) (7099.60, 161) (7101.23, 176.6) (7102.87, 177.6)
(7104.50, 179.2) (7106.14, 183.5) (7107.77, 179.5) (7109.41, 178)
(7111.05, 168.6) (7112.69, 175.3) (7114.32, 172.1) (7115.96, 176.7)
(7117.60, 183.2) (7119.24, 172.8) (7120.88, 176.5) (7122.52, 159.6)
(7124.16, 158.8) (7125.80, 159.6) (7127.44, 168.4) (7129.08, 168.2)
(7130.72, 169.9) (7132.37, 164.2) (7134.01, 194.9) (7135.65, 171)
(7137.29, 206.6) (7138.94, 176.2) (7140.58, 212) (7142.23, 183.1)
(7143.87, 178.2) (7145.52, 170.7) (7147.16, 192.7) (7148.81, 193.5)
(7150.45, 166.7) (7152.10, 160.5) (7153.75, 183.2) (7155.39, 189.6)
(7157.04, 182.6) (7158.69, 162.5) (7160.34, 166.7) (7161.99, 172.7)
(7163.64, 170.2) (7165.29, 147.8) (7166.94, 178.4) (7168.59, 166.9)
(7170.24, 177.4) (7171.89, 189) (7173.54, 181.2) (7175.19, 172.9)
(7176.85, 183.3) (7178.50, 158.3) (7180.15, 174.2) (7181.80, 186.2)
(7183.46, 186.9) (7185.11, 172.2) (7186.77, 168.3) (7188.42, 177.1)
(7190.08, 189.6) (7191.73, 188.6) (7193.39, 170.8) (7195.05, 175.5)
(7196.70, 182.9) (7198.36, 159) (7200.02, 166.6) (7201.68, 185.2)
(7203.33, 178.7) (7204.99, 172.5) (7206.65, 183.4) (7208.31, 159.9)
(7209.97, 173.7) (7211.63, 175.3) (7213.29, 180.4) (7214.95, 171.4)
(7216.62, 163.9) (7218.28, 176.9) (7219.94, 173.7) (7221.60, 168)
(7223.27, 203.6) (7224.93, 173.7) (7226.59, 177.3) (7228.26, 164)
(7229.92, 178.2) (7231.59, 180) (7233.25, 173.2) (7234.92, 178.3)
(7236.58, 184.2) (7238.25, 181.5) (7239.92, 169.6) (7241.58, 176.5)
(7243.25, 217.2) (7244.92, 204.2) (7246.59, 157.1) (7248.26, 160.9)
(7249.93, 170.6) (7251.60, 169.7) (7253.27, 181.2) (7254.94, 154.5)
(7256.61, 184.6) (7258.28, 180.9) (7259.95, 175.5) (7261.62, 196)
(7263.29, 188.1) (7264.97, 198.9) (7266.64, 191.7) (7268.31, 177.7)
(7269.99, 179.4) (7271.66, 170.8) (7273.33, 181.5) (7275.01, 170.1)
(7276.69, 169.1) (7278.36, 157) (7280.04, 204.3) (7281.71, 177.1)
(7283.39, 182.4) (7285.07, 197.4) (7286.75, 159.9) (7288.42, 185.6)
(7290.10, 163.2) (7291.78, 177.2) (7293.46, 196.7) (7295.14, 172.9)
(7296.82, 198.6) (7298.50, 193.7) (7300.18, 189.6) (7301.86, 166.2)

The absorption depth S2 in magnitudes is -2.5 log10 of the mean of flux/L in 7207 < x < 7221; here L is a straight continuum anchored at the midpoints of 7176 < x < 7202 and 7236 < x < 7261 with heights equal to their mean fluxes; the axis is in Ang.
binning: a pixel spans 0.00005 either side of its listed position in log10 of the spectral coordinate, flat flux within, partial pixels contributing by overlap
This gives 0.030 mag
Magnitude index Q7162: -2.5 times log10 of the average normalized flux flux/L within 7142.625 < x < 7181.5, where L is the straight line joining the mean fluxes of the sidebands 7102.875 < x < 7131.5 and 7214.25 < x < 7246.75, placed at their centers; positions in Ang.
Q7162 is 0.00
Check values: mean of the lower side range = 173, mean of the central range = 175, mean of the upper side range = 179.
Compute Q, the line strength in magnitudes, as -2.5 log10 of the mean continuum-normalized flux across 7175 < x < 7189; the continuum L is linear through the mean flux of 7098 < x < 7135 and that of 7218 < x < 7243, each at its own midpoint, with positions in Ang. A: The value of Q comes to 0.00 mag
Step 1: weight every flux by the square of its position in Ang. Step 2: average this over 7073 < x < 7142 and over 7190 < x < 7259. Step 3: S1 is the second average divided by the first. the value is 1.06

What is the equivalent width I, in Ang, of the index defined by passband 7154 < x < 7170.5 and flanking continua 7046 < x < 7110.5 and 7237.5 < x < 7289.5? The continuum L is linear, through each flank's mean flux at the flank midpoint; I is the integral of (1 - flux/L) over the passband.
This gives 0.3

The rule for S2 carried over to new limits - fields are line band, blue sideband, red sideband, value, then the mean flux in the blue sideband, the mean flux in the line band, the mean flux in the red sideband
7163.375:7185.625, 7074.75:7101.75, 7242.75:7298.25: -0.014 mag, 166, 175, 180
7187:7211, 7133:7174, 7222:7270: 0.023 mag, 179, 176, 180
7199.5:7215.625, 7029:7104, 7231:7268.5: 0.023 mag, 172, 175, 181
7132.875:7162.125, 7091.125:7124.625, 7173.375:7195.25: -0.041 mag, 172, 181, 177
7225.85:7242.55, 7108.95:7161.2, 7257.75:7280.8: 0.021 mag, 176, 177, 181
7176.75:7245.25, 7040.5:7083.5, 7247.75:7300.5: 0.001 mag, 172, 177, 180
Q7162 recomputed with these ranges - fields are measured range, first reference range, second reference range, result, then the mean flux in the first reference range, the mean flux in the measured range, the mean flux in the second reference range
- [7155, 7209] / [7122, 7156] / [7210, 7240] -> 0.01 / 178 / 175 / 176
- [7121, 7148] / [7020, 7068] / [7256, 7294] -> 0.01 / 176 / 177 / 181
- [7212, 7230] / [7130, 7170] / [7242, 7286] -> 0.02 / 178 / 175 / 181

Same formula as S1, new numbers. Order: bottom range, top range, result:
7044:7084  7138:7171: 1.06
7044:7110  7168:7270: 1.08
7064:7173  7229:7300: 1.08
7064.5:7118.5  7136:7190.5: 1.06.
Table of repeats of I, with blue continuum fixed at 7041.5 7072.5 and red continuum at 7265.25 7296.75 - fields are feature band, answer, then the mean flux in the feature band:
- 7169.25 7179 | -0.03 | 177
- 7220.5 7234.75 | 0.08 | 177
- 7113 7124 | 0.18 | 173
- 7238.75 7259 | 0.16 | 177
